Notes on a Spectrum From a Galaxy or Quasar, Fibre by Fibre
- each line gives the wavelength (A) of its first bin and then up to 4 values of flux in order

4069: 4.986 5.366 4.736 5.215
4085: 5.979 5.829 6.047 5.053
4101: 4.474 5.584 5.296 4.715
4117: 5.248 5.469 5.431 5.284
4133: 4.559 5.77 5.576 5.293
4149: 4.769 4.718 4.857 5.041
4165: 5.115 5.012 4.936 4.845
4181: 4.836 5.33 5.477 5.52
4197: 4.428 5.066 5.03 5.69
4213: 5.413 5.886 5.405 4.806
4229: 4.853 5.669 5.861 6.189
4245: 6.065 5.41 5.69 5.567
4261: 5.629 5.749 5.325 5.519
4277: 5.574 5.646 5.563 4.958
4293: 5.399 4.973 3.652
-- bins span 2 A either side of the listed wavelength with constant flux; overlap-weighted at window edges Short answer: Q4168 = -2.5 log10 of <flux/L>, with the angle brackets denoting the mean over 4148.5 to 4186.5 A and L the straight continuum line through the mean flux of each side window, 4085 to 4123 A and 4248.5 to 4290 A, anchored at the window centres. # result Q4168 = 0.10 mag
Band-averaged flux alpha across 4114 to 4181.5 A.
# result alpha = 5.1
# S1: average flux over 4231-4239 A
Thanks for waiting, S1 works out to 5.76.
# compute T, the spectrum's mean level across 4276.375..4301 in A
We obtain 5.2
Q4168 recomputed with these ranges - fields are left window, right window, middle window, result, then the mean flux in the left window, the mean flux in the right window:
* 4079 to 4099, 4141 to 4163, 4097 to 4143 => 0.02 mag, 5.62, 4.99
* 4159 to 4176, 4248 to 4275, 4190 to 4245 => -0.02 mag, 5.02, 5.56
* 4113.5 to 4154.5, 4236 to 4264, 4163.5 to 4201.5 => 0.08 mag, 5.2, 5.77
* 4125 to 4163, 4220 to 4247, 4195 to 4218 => 0.04 mag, 5.11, 5.56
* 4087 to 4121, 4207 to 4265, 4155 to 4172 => 0.09 mag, 5.29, 5.59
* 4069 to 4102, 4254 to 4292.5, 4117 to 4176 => 0.05 mag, 5.34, 5.5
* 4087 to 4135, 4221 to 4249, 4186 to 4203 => 0.06 mag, 5.25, 5.55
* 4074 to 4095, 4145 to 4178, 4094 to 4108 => 0.06 mag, 5.55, 4.94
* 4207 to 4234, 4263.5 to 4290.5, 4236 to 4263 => -0.07 mag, 5.38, 5.48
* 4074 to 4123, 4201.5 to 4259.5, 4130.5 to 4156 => 0.06 mag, 5.31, 5.53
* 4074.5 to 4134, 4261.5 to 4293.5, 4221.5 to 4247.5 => -0.03 mag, 5.27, 5.48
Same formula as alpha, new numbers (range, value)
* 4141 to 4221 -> 5.14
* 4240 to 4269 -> 5.71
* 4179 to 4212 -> 5.18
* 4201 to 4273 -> 5.53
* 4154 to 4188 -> 5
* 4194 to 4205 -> 4.87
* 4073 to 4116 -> 5.3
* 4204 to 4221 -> 5.52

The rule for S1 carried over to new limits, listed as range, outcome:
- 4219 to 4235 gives 5.18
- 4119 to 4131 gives 5.39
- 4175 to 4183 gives 4.84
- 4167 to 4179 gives 4.93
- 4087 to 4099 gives 5.64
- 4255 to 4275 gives 5.56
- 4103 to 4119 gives 5.21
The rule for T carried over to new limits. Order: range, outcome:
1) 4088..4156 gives 5.23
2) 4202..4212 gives 5.34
